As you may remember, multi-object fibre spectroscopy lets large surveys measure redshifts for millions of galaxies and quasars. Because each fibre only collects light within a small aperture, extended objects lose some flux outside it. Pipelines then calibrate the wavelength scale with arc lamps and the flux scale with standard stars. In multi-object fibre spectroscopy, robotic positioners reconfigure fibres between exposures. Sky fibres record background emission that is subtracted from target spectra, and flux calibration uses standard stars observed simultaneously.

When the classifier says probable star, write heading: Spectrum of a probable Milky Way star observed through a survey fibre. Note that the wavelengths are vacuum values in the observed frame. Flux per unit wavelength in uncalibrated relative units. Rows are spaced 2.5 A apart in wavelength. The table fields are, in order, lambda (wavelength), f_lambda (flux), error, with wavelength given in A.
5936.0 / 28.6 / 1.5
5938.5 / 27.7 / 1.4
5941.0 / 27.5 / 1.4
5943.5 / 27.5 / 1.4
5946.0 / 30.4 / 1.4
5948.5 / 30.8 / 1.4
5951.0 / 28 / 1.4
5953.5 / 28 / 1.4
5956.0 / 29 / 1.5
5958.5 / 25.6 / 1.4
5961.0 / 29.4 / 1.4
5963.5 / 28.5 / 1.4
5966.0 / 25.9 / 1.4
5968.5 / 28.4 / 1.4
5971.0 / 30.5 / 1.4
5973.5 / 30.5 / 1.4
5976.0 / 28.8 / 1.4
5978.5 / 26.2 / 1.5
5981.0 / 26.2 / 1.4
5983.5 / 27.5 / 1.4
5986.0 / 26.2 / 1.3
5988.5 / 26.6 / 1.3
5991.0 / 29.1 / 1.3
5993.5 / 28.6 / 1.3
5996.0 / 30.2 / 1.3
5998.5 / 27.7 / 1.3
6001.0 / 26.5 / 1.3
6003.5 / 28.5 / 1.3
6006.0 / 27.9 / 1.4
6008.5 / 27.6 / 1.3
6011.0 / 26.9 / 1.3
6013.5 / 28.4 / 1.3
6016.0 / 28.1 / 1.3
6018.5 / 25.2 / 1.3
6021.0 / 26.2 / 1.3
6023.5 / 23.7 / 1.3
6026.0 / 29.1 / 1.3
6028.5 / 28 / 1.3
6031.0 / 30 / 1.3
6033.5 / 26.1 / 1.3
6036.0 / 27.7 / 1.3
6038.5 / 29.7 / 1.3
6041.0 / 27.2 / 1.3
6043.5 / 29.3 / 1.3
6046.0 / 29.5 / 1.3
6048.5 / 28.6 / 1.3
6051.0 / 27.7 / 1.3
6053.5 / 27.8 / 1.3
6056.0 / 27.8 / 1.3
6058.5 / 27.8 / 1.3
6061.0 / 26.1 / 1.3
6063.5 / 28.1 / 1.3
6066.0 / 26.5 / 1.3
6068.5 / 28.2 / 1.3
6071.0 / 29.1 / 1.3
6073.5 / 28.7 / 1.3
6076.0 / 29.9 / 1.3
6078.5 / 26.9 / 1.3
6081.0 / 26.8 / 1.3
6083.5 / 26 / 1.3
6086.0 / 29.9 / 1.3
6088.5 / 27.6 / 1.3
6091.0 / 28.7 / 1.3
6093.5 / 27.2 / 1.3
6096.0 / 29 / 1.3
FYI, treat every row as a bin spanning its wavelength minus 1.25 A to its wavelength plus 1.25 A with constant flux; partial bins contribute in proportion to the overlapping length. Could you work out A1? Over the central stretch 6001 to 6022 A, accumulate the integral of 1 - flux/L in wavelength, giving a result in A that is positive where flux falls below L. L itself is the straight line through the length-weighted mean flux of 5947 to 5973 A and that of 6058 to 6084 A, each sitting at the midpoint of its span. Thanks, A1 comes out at 0.6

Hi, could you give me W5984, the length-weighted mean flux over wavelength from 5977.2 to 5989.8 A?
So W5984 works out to 26.6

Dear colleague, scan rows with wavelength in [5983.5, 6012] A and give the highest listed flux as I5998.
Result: 30.2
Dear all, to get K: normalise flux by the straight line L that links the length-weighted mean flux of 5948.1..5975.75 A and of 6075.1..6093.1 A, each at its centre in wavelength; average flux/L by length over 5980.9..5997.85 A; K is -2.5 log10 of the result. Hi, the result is 0.02 mag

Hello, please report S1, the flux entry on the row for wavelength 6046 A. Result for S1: 29.5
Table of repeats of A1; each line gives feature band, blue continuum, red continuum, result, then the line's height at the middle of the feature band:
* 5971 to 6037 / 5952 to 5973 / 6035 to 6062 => 1.26 A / 28.2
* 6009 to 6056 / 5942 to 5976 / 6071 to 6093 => 0.97 A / 28.3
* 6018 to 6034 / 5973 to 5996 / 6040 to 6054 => 0.67 A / 28.2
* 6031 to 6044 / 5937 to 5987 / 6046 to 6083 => -0.08 A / 27.9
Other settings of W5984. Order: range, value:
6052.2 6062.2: 27.4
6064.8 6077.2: 28.5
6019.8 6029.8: 26.8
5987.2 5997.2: 28.6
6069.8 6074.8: 28.9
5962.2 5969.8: 27.6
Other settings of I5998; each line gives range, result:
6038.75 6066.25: 29.5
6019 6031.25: 30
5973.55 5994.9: 29.1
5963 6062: 30.5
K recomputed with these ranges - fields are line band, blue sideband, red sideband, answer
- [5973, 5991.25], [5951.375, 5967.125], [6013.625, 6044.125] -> 0.010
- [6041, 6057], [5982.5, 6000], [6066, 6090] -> -0.013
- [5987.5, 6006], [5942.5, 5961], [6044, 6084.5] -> 0.004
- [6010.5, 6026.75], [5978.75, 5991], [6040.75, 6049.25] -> 0.049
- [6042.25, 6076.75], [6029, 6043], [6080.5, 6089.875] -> -0.010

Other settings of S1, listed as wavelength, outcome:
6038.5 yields 29.7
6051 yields 27.7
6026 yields 29.1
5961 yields 29.4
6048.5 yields 28.6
